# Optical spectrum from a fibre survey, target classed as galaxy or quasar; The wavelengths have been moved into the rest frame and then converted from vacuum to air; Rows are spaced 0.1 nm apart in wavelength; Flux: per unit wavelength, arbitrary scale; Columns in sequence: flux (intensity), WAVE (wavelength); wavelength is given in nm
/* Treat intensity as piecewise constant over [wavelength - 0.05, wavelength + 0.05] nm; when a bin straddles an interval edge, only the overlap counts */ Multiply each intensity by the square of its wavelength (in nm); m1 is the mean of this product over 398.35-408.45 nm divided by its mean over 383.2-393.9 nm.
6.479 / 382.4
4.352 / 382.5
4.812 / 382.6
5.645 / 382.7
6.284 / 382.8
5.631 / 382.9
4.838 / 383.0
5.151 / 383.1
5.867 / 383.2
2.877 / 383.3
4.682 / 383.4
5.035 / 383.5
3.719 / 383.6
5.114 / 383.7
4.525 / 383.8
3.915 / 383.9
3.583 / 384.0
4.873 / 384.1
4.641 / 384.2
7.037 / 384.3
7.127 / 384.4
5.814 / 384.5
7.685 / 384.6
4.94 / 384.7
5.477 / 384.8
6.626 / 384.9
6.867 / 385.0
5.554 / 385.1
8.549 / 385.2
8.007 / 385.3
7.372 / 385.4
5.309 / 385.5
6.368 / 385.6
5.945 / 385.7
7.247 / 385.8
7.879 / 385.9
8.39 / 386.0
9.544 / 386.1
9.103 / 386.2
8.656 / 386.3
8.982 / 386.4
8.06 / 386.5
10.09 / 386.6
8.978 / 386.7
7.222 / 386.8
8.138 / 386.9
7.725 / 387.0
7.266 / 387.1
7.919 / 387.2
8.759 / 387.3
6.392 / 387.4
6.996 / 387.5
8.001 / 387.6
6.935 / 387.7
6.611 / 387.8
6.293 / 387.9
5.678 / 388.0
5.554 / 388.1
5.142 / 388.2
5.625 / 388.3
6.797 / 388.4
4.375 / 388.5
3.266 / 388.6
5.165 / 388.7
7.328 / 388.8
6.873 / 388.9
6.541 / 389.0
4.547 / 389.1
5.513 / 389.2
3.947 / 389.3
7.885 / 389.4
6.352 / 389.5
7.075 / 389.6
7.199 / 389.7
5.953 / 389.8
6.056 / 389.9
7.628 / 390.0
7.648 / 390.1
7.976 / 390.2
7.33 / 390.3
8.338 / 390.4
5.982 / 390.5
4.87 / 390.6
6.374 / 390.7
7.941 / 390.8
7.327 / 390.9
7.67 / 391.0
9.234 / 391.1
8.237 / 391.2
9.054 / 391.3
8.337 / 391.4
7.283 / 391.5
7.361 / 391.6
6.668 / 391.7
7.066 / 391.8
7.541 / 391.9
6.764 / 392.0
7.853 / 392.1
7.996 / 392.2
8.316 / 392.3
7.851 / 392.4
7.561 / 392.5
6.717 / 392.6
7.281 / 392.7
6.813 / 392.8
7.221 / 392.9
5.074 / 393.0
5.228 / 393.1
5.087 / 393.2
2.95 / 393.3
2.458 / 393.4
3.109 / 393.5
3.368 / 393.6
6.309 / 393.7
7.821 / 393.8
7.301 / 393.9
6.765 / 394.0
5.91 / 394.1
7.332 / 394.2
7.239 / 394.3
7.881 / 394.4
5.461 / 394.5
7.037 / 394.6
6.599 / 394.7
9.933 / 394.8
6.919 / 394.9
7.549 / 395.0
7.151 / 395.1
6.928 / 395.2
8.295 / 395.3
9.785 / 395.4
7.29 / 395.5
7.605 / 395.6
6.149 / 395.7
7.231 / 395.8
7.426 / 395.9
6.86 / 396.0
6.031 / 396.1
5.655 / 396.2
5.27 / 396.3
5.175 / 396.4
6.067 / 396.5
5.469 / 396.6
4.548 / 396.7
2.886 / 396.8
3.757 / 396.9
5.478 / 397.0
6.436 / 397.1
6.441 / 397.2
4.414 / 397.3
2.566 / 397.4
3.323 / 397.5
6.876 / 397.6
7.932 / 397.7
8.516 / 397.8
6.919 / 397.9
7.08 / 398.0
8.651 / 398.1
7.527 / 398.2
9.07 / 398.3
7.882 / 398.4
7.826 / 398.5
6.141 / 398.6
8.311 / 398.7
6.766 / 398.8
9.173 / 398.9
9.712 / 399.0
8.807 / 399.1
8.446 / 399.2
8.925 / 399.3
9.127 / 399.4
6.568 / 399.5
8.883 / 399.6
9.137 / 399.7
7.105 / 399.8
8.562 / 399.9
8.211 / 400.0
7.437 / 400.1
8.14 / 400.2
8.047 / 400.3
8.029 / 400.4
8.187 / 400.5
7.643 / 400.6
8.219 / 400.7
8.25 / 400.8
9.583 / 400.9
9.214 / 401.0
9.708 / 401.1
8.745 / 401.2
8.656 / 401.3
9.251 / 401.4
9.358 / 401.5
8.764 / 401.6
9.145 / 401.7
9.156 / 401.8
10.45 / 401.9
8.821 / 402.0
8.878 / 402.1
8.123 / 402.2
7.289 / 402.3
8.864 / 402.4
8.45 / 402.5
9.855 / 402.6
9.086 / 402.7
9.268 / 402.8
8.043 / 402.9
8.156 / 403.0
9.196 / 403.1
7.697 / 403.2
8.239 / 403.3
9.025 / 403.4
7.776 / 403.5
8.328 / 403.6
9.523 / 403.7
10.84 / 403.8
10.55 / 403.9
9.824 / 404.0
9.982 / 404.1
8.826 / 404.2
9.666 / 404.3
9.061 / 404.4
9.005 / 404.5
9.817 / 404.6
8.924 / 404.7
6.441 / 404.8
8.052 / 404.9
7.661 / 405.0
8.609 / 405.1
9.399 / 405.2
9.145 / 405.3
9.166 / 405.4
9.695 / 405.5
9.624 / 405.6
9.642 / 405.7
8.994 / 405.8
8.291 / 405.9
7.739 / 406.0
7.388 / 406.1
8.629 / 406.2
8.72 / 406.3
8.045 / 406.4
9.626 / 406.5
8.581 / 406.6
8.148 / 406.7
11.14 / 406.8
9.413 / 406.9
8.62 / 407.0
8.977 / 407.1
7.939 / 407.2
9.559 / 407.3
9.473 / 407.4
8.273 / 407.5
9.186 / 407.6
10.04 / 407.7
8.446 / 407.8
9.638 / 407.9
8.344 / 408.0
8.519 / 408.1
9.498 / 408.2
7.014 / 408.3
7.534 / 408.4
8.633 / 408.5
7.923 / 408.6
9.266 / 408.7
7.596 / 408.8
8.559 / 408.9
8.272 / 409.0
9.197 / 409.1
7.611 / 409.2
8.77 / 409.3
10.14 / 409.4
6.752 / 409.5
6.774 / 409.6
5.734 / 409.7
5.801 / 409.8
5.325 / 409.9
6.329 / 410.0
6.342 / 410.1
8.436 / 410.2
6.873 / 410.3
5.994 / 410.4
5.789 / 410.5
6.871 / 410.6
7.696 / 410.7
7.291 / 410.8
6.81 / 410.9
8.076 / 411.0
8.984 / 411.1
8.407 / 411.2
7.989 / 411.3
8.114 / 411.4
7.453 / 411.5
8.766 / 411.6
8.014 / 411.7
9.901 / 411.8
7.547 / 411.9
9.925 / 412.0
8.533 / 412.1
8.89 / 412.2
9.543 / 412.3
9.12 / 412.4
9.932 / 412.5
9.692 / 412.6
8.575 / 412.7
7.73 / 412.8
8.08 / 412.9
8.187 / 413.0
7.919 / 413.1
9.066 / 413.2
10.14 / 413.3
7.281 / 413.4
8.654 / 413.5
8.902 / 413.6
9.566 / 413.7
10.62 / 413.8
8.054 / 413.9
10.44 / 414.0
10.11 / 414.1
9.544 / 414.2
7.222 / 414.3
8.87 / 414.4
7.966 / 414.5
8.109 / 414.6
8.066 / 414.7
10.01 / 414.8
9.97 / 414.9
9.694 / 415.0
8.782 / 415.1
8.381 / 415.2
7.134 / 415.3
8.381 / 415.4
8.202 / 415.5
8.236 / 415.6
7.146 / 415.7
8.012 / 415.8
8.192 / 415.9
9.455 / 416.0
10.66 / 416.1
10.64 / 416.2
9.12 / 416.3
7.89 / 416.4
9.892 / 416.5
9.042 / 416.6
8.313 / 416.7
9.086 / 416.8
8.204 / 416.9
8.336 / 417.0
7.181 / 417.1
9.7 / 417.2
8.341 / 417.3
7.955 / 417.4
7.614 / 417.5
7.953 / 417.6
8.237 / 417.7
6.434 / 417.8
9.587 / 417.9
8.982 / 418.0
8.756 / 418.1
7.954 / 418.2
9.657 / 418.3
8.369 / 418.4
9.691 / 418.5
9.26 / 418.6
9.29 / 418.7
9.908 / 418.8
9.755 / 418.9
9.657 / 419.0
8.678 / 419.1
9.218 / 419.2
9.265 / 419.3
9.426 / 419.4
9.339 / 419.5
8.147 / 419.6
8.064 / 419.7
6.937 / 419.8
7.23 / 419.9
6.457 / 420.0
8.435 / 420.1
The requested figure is 1.42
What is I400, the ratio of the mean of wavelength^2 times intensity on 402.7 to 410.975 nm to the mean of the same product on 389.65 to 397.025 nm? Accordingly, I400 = 1.3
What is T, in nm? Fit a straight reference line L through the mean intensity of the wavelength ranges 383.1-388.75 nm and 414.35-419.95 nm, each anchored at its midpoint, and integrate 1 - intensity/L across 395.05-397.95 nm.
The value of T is 0.43 nm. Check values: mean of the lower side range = 6.49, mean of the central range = 6.15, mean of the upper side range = 8.69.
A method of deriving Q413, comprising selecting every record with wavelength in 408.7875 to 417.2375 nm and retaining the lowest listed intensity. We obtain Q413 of 5.325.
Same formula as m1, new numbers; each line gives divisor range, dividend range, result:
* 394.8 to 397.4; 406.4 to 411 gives 1.37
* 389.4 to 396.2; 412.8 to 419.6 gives 1.42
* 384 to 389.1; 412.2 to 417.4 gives 1.48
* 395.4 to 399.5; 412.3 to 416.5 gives 1.42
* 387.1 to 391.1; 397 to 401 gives 1.23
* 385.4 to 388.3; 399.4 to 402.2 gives 1.24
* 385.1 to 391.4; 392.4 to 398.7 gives 0.94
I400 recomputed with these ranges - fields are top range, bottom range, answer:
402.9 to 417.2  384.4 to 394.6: 1.39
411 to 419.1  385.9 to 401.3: 1.38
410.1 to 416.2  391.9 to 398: 1.47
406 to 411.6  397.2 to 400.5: 1.11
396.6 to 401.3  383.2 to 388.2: 1.20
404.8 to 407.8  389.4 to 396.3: 1.37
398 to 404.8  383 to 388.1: 1.41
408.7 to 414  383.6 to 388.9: 1.38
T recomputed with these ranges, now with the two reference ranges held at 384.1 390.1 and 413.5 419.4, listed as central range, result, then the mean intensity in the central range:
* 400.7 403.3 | -0.34 nm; 8.86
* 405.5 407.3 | -0.16 nm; 8.84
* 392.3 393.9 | 0.32 nm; 5.79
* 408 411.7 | 0.32 nm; 7.66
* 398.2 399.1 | -0.06 nm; 8.12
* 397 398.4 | 0.18 nm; 6.6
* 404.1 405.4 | -0.12 nm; 8.78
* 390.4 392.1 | -0.07 nm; 7.4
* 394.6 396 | -0.03 nm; 7.56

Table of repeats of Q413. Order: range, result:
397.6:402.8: 6.141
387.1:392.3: 3.266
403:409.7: 5.734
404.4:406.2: 6.441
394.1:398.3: 2.566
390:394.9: 2.458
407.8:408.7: 7.014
